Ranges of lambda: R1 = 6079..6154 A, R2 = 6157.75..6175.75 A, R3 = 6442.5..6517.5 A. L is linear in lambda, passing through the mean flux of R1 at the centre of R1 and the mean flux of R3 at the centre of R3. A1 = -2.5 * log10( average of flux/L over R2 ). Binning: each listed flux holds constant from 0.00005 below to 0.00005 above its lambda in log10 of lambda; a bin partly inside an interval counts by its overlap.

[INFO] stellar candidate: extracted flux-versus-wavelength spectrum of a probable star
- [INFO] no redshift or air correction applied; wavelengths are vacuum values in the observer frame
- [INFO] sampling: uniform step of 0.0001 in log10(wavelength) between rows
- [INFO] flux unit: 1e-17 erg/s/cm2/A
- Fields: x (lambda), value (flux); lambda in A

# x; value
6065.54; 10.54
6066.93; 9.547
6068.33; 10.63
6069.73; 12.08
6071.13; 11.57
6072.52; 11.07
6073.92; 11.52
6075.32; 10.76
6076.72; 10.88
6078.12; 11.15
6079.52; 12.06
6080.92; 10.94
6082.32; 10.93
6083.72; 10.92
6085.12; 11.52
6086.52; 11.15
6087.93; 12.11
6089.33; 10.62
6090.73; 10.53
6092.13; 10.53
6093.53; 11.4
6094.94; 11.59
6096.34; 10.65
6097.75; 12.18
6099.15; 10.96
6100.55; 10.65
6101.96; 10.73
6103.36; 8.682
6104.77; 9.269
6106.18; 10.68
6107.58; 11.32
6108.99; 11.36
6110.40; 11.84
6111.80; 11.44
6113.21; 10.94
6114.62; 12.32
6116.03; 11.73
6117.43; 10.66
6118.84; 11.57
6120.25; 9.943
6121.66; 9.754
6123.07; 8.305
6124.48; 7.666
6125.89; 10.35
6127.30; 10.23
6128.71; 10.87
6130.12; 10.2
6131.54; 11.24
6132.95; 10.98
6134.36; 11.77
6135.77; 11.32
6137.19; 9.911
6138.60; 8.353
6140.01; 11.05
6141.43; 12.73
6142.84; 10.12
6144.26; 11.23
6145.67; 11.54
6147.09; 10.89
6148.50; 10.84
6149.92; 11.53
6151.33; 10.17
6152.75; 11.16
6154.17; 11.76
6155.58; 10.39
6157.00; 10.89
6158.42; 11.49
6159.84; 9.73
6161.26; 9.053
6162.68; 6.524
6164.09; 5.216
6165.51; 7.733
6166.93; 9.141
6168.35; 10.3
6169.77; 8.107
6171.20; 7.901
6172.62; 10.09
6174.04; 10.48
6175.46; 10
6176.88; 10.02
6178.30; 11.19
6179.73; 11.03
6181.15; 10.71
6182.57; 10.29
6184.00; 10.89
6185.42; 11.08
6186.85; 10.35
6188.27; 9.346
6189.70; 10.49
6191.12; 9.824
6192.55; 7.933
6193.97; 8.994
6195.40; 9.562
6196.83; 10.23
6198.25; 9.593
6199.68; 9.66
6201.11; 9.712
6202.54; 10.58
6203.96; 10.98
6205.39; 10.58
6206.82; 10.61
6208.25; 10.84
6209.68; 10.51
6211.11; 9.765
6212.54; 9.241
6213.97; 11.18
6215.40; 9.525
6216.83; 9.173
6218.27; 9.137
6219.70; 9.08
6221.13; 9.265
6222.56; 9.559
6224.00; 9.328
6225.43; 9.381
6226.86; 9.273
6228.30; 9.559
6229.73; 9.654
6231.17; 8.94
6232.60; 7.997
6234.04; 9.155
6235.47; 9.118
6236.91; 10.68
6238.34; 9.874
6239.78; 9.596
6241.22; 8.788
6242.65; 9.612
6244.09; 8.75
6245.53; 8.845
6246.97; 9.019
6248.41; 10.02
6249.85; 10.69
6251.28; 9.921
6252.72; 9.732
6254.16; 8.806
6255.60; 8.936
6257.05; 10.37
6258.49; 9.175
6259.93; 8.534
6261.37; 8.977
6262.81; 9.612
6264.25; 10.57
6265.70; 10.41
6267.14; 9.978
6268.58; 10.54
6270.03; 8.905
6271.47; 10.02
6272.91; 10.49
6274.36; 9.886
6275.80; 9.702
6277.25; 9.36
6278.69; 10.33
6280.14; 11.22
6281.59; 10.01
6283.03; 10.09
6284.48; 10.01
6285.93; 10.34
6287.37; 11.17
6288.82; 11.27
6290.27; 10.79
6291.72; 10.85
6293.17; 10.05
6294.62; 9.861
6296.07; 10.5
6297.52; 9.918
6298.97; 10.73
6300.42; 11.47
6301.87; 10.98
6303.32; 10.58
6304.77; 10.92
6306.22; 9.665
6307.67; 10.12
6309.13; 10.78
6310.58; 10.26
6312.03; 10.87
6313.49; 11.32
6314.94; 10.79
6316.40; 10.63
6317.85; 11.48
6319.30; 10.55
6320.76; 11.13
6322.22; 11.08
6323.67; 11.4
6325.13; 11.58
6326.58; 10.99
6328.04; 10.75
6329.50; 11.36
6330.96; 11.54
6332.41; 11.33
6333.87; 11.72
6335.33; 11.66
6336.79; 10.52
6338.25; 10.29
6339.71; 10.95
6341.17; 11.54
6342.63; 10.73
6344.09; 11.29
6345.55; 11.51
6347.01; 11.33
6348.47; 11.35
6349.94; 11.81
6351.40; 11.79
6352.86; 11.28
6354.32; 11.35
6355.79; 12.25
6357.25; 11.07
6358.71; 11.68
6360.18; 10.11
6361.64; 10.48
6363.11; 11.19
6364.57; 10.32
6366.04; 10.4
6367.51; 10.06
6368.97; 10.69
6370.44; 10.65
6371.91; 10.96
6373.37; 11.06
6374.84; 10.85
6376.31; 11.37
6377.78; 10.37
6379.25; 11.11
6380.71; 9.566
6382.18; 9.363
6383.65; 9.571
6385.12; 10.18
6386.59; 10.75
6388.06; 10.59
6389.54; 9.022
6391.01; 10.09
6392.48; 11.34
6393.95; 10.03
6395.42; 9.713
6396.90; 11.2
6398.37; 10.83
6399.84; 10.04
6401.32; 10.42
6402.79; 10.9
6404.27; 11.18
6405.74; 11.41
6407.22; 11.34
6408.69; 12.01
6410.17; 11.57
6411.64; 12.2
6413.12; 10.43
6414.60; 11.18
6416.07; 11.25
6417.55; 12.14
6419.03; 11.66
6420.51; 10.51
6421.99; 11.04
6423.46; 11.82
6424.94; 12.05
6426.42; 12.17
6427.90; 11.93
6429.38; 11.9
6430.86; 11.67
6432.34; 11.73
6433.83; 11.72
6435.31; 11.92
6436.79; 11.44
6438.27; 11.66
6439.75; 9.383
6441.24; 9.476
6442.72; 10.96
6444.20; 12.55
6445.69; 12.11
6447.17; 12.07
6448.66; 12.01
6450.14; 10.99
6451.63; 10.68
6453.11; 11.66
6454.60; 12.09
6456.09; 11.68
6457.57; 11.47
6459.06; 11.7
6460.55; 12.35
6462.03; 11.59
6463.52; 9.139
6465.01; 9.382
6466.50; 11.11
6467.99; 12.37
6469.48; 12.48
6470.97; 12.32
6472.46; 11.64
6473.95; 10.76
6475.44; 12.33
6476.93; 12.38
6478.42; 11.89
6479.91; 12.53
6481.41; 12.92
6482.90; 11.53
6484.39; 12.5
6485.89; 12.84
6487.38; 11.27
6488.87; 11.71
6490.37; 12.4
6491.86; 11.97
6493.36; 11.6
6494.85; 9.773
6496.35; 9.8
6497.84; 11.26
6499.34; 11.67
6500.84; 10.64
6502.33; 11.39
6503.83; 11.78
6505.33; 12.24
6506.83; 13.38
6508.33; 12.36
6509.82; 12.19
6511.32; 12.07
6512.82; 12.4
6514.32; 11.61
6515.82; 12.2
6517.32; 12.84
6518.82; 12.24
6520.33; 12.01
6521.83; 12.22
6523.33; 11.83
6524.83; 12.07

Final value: 0.23 mag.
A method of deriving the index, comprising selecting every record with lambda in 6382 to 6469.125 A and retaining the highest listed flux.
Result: 12.55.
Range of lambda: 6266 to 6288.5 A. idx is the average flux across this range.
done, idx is 10.2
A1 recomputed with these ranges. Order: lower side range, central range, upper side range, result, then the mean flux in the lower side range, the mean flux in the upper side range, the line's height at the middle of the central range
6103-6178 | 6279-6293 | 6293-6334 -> 0.01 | 10.3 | 10.8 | 10.7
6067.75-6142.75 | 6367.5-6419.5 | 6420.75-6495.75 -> 0.07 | 10.9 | 11.6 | 11.5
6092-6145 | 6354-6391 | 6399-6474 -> 0.07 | 10.7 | 11.4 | 11.3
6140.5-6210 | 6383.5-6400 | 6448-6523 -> 0.09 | 10.1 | 11.7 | 11.2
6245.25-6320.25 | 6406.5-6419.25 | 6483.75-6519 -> -0.03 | 10.2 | 11.8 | 11.2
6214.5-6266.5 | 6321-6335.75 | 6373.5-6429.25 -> -0.11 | 9.43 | 10.9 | 10.2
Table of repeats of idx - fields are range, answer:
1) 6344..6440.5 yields 11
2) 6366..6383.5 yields 10.5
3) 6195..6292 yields 9.81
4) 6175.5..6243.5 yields 9.83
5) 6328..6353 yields 11.3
